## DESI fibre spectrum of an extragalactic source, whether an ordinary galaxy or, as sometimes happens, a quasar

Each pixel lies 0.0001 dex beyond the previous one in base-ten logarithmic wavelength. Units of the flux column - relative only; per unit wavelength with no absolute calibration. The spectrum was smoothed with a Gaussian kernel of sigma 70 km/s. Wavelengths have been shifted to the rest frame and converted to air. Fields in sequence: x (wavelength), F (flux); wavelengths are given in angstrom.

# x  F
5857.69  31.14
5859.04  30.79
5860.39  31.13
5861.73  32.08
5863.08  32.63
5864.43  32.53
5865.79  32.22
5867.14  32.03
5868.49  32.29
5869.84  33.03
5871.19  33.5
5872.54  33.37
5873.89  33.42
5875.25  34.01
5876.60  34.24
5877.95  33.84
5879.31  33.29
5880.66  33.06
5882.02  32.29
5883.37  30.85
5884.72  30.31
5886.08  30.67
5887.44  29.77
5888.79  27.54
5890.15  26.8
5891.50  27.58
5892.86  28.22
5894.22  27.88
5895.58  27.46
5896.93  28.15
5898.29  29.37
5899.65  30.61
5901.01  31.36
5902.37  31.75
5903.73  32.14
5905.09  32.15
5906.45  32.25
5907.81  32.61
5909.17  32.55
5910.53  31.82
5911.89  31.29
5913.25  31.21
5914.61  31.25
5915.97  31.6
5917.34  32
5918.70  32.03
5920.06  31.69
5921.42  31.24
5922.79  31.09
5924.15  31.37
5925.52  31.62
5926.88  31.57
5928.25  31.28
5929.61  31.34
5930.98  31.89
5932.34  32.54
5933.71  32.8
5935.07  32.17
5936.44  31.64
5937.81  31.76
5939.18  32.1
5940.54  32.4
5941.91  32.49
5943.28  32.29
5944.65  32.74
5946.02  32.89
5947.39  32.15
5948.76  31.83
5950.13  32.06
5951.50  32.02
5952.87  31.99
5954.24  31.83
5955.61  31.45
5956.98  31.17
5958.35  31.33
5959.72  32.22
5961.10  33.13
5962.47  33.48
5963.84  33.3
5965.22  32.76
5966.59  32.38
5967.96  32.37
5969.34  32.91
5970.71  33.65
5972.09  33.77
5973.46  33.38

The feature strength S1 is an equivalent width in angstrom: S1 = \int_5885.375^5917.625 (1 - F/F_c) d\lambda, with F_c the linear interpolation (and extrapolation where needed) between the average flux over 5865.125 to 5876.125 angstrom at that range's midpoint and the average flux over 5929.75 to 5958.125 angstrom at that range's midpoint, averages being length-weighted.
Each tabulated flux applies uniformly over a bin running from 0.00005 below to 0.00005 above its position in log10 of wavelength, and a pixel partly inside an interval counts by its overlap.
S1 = 2.3 angstrom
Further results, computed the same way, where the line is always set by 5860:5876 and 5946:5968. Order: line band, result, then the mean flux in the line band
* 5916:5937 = 0.4 angstrom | 31.7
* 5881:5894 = 1.3 angstrom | 29.4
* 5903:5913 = 0.1 angstrom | 32.1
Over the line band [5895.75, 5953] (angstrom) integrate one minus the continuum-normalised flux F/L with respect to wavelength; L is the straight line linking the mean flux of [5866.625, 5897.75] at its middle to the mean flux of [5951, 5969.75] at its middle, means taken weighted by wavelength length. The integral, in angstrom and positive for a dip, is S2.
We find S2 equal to 0.0 angstrom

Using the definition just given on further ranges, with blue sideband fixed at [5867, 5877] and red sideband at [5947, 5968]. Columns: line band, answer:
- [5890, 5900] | 1.4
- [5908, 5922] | 0.4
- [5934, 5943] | 0.1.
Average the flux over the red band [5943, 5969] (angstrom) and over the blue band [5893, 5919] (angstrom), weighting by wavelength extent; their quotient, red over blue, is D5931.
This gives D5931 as 1.0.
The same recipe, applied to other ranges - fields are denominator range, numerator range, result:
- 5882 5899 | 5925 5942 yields 1.11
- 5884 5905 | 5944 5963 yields 1.09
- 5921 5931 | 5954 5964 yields 1.03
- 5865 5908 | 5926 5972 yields 1.04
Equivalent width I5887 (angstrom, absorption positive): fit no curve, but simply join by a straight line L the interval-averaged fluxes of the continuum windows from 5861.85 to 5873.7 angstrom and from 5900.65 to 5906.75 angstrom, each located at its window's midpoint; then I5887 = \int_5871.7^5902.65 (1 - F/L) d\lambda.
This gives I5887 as 1.5 angstrom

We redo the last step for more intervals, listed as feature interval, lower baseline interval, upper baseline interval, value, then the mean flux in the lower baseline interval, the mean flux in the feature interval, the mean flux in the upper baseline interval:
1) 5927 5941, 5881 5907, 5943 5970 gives -0.24 angstrom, 29.9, 32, 32.3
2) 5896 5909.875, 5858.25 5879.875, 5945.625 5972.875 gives 0.60 angstrom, 32.8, 31.2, 32.4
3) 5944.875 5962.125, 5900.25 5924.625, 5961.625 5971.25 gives 0.34 angstrom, 31.7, 32.1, 33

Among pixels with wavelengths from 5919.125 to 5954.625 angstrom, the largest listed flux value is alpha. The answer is 32.89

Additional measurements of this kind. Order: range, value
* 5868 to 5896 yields 34.24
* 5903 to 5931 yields 32.61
